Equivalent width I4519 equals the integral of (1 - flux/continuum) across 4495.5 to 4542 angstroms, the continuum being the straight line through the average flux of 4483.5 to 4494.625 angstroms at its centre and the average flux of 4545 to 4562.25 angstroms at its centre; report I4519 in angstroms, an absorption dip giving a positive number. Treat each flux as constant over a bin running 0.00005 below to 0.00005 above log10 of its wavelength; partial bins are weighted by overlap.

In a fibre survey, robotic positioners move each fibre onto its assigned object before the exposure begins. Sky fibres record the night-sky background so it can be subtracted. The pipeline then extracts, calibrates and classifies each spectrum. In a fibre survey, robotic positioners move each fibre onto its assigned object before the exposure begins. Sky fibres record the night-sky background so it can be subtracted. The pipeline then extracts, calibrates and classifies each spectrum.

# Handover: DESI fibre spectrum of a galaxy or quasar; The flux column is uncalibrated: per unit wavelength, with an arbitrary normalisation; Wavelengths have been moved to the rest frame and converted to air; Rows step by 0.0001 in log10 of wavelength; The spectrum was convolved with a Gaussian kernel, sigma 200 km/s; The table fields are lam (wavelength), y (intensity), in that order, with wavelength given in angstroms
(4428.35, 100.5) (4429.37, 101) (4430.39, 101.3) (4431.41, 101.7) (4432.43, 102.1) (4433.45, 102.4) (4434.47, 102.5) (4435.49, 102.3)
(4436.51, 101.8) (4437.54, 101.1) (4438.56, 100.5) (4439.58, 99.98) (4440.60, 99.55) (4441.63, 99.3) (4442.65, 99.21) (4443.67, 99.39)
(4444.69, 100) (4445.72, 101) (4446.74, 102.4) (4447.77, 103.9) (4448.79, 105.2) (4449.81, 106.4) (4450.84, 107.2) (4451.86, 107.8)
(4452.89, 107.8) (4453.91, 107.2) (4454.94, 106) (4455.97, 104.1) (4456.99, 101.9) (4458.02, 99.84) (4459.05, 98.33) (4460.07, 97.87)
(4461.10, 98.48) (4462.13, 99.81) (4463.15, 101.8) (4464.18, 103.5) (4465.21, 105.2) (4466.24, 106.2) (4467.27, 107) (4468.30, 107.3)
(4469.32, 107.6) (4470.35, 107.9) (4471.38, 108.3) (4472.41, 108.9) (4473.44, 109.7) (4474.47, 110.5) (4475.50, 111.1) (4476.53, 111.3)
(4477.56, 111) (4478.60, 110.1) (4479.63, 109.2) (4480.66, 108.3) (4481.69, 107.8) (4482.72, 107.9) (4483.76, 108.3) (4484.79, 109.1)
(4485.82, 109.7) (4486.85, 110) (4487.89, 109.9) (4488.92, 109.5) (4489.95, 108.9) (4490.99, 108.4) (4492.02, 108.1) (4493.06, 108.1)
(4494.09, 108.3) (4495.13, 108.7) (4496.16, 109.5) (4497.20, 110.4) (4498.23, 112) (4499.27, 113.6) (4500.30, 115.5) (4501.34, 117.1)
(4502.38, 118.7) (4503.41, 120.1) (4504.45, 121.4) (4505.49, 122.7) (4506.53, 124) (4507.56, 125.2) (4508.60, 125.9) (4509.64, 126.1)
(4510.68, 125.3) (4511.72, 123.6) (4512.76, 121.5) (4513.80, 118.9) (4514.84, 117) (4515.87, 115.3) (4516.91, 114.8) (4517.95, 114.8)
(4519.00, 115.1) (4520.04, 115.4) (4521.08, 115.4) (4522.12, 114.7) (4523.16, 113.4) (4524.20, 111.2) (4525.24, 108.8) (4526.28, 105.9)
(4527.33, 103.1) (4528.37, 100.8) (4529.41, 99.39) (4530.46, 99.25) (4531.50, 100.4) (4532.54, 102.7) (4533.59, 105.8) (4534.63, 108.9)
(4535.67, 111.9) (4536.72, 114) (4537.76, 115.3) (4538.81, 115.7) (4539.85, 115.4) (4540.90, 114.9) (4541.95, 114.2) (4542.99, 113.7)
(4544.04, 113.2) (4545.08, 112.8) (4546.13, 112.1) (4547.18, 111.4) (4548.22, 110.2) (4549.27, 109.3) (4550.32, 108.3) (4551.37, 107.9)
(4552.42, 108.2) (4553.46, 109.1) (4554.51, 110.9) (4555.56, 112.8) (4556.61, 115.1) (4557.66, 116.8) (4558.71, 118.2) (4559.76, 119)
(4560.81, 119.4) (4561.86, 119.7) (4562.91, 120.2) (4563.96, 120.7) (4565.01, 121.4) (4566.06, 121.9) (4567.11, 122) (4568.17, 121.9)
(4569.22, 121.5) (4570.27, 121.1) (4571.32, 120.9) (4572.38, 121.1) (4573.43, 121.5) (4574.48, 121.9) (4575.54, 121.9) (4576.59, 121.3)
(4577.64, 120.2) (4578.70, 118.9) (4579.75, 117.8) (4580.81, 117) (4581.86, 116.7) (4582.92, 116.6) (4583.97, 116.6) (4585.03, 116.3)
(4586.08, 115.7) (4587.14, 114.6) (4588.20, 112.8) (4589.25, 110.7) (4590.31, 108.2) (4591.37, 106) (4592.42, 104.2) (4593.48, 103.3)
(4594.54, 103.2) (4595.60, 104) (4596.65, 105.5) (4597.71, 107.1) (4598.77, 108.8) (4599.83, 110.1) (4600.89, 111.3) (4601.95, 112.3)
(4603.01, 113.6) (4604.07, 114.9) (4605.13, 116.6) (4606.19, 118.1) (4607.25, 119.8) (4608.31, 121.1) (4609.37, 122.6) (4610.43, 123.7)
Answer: -1.4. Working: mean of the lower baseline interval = 109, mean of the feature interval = 114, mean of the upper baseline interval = 113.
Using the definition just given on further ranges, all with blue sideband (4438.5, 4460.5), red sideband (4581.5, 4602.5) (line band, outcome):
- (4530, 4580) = -3.2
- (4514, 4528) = -0.8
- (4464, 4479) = -0.7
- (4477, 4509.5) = -2.5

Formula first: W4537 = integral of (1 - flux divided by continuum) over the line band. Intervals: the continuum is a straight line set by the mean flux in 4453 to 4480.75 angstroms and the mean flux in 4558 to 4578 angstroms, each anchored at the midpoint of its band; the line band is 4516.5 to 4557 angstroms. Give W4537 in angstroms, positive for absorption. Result 2.0 angstroms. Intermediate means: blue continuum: 106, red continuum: 121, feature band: 110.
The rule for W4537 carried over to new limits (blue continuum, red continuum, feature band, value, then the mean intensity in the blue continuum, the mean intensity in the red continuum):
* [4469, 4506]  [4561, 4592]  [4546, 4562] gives 0.5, 111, 118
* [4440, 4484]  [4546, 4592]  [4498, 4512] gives -1.4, 105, 116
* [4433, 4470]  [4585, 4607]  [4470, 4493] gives -1.1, 103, 110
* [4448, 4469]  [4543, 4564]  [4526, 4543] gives 0.5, 104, 114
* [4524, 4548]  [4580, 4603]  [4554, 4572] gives -1.5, 109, 111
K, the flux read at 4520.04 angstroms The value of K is 115.4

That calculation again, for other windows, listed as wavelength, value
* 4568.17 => 121.9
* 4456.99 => 101.9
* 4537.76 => 115.3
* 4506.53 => 124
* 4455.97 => 104.1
